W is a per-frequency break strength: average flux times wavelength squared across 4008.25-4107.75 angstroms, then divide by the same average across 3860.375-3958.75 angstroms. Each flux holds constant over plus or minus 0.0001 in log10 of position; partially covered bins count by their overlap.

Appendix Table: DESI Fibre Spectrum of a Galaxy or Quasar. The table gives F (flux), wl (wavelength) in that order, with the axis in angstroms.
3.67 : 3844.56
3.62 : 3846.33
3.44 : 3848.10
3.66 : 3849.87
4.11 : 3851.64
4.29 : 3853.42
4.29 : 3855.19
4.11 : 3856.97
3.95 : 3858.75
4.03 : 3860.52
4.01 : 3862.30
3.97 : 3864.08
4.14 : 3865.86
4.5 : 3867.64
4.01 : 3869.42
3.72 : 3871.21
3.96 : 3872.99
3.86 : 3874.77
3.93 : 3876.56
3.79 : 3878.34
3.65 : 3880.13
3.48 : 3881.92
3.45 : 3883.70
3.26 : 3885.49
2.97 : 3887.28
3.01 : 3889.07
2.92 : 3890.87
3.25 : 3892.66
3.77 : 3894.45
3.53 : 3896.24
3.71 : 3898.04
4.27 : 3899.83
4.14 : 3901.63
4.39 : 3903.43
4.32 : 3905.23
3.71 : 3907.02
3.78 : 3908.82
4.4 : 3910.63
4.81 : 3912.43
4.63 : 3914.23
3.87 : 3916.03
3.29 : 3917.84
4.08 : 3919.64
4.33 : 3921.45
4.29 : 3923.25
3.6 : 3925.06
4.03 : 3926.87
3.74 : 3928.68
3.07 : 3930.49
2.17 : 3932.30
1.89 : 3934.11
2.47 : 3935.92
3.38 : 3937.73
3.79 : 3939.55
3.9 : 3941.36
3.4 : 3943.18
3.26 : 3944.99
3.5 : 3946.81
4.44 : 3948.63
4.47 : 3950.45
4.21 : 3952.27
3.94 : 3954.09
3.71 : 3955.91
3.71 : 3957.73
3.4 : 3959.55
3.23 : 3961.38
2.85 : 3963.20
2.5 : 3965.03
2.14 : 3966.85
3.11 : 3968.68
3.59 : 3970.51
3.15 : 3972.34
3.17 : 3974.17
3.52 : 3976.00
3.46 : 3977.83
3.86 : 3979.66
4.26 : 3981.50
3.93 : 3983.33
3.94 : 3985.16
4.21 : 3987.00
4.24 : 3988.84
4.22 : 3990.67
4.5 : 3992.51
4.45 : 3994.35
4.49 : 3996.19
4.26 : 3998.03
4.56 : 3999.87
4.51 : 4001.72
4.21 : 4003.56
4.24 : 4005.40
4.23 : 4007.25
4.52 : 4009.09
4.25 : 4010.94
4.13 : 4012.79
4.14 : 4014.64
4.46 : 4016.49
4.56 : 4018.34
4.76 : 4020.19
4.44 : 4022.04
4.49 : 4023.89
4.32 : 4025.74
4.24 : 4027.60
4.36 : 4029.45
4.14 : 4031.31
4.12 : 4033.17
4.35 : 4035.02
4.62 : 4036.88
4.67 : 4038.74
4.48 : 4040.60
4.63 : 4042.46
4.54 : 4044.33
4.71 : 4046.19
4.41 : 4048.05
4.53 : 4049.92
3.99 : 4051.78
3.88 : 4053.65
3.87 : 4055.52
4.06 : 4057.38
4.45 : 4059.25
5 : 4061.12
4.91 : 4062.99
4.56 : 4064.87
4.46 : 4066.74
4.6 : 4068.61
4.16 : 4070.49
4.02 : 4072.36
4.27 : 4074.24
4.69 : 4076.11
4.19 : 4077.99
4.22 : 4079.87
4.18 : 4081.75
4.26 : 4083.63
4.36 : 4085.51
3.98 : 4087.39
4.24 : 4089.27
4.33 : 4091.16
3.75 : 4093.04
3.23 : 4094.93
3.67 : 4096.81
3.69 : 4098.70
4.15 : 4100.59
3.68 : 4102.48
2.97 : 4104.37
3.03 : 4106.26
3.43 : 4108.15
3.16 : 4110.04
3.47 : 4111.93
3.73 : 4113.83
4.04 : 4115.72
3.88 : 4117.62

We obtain 1.2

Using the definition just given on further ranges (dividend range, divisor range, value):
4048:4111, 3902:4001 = 1.16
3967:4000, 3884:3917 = 1.06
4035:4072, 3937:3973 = 1.34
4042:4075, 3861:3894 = 1.31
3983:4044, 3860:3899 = 1.27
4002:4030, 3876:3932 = 1.22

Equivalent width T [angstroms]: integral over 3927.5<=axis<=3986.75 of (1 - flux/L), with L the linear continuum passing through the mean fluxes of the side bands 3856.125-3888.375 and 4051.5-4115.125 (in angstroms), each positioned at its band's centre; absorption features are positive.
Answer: 7.2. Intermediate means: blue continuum 3.82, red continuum 4.02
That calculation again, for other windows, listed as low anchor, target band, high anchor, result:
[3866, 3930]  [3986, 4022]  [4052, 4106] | -3.26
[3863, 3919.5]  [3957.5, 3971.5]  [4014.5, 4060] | 3.64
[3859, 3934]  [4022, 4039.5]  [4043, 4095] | -0.77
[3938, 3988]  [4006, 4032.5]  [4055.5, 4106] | -3.53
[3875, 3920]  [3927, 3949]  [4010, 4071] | 3.92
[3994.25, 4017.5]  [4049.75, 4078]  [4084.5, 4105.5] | -2.52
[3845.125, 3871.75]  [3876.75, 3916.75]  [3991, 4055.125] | 2.96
